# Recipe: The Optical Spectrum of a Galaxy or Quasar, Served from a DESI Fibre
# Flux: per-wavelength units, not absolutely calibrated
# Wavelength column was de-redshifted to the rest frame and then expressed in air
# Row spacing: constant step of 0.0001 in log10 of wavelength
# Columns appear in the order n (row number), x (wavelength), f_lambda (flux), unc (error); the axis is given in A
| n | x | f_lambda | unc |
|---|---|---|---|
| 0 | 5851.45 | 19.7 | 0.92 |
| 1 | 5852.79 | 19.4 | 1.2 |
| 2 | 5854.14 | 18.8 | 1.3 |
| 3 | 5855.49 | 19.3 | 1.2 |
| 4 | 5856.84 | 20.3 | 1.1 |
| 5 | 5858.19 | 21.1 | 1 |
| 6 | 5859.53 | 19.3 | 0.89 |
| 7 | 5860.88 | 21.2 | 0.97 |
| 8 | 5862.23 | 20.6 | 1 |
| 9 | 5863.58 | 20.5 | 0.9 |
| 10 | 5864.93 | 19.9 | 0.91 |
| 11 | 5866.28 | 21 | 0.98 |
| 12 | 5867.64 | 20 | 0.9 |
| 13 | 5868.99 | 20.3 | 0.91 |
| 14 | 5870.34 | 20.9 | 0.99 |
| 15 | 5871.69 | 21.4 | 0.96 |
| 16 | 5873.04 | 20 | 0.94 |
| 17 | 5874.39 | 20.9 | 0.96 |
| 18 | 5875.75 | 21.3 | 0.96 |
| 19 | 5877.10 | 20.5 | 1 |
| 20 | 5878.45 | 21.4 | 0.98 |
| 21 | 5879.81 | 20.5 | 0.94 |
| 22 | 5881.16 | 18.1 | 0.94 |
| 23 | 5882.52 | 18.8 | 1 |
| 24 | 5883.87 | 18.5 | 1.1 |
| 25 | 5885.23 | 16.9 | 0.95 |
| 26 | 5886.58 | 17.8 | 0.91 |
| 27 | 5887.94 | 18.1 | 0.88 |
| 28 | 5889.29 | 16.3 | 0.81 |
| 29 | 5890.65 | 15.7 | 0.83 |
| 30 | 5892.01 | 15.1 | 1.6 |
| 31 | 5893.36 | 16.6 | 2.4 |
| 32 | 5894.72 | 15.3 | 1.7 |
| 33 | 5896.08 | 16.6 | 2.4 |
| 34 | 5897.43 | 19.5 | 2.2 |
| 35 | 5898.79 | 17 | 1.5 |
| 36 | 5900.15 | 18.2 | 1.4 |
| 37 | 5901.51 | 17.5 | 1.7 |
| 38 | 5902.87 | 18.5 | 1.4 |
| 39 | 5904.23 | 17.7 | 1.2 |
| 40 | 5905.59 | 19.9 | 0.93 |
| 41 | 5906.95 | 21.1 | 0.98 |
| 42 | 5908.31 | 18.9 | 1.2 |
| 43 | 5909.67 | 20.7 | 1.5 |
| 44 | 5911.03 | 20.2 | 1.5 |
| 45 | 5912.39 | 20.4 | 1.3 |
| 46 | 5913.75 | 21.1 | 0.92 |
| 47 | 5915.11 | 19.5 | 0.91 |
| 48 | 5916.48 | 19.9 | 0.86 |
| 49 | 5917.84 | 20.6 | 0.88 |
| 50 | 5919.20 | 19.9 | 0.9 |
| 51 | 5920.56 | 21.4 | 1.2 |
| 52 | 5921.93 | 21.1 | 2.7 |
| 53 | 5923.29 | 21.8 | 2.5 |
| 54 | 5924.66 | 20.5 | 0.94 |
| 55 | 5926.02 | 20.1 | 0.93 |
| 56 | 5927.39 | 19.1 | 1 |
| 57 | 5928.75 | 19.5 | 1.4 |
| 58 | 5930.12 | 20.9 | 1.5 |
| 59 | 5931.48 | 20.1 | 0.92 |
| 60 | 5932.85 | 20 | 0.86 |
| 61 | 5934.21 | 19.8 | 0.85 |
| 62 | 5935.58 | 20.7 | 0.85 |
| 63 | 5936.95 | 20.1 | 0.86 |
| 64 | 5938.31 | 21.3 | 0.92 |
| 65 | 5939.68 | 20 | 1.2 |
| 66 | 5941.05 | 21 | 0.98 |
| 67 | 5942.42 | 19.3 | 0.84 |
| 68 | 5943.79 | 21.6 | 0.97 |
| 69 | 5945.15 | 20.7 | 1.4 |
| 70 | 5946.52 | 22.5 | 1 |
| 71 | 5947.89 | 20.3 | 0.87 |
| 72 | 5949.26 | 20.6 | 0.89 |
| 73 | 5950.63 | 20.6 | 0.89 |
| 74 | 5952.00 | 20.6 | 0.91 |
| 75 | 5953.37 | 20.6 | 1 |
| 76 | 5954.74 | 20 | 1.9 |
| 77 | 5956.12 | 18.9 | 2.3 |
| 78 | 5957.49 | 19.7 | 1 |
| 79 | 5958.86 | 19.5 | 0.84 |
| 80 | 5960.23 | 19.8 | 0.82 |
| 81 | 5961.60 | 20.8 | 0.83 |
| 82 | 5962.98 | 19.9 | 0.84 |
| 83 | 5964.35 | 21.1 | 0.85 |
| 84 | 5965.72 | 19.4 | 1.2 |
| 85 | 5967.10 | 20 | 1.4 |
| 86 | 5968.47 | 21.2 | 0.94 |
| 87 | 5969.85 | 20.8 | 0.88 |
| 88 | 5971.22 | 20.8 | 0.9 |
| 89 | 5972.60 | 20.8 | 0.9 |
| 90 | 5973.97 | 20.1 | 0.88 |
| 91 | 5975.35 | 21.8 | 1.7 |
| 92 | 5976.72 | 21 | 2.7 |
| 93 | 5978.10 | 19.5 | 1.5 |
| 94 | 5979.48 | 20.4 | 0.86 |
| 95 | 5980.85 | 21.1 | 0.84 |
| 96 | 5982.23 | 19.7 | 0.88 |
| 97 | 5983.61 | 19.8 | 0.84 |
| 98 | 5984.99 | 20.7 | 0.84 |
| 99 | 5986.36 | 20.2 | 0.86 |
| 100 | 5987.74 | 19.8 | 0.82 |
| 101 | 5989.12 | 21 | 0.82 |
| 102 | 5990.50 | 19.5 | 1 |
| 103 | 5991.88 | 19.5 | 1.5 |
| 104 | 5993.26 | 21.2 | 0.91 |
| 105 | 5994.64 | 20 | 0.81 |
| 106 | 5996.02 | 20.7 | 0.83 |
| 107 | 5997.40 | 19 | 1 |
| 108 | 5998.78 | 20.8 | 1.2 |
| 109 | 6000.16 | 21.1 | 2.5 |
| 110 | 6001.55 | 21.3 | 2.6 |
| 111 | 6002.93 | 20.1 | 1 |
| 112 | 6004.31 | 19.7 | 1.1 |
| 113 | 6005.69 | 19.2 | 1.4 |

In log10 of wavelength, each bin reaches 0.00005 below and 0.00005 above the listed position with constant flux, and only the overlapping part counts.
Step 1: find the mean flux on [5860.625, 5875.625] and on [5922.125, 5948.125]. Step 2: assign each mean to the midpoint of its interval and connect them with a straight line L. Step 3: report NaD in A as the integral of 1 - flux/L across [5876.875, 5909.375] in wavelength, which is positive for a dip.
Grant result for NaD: 3.9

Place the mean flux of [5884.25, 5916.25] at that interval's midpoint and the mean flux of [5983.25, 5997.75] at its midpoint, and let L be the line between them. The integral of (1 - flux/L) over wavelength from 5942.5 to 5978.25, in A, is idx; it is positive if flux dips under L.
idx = -1.77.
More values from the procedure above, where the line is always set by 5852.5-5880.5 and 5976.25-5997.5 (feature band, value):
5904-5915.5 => 0.2 A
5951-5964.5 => 0.1 A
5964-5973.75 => -0.1 A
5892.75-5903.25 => 1.5 A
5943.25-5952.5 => -0.3 A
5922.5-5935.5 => 0.1 A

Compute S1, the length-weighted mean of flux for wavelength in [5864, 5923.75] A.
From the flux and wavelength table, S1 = 19.2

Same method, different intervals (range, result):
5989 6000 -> 20.2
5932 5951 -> 20.6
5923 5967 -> 20.3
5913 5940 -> 20.4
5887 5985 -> 19.8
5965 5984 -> 20.5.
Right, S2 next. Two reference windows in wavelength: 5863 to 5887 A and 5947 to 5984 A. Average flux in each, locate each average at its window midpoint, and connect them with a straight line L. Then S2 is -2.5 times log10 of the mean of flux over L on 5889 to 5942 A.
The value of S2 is 0.04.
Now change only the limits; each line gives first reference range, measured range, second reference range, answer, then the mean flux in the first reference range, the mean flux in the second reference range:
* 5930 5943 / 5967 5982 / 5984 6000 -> -0.022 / 20.3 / 20.2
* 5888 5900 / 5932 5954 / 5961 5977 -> -0.073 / 16.7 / 20.6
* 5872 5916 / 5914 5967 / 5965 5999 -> -0.042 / 18.7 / 20.3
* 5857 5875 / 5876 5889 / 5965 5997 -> 0.086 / 20.5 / 20.4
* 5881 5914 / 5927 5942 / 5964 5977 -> -0.044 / 18.1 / 20.7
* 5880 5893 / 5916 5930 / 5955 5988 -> -0.100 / 17.4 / 20.3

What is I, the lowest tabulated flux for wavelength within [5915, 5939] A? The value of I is 19.1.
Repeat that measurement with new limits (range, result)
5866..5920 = 15.1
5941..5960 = 18.9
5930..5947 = 19.3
